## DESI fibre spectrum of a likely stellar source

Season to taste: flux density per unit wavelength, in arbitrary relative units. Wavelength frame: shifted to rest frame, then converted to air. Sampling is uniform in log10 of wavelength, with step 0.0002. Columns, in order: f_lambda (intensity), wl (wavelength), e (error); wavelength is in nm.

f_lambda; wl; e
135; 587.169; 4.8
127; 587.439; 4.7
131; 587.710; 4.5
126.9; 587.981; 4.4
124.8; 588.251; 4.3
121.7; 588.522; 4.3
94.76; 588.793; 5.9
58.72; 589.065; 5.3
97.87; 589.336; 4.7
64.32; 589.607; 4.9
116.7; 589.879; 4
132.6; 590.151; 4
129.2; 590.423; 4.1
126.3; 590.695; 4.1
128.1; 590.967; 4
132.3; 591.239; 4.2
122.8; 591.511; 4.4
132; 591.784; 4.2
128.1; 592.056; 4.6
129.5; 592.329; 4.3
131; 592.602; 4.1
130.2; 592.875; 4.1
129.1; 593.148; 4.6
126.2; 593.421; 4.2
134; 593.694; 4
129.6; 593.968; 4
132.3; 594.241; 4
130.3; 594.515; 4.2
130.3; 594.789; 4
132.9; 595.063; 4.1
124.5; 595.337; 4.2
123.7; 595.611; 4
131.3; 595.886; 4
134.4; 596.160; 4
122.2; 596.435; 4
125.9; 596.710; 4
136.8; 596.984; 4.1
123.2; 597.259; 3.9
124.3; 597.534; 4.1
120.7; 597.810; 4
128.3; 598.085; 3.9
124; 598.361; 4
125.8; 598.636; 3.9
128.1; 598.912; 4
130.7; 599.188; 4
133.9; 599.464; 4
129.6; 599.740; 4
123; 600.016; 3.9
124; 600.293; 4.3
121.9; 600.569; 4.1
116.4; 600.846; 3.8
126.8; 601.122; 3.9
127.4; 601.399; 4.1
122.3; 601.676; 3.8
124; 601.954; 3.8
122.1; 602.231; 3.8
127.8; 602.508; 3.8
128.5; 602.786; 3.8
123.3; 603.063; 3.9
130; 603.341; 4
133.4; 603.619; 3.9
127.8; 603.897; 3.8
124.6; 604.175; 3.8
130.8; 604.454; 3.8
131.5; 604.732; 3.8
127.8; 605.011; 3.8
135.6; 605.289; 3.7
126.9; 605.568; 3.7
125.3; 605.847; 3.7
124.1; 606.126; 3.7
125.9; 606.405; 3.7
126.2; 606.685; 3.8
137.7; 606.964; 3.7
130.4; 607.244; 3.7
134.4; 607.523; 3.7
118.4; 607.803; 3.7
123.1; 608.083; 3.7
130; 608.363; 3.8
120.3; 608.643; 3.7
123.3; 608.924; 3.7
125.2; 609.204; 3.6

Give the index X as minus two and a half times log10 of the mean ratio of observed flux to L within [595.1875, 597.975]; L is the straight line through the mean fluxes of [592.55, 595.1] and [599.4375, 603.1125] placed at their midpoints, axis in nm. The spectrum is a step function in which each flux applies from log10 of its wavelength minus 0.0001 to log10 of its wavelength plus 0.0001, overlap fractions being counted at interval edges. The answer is 0.01 mag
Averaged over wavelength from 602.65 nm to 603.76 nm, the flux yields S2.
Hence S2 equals 129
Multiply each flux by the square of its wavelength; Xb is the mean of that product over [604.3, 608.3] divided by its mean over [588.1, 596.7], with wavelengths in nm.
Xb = 1.10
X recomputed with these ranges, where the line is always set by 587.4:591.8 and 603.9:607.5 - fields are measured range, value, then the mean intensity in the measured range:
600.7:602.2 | 0.02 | 123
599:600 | -0.06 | 130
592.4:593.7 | -0.10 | 130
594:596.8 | -0.08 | 129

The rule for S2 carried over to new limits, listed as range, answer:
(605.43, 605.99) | 126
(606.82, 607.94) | 130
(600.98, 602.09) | 125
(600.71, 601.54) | 124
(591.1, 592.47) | 129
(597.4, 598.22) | 124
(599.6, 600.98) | 123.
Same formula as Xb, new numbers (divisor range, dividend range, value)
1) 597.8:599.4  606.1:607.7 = 1.05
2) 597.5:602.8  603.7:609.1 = 1.04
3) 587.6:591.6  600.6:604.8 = 1.16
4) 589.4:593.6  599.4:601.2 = 1.04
